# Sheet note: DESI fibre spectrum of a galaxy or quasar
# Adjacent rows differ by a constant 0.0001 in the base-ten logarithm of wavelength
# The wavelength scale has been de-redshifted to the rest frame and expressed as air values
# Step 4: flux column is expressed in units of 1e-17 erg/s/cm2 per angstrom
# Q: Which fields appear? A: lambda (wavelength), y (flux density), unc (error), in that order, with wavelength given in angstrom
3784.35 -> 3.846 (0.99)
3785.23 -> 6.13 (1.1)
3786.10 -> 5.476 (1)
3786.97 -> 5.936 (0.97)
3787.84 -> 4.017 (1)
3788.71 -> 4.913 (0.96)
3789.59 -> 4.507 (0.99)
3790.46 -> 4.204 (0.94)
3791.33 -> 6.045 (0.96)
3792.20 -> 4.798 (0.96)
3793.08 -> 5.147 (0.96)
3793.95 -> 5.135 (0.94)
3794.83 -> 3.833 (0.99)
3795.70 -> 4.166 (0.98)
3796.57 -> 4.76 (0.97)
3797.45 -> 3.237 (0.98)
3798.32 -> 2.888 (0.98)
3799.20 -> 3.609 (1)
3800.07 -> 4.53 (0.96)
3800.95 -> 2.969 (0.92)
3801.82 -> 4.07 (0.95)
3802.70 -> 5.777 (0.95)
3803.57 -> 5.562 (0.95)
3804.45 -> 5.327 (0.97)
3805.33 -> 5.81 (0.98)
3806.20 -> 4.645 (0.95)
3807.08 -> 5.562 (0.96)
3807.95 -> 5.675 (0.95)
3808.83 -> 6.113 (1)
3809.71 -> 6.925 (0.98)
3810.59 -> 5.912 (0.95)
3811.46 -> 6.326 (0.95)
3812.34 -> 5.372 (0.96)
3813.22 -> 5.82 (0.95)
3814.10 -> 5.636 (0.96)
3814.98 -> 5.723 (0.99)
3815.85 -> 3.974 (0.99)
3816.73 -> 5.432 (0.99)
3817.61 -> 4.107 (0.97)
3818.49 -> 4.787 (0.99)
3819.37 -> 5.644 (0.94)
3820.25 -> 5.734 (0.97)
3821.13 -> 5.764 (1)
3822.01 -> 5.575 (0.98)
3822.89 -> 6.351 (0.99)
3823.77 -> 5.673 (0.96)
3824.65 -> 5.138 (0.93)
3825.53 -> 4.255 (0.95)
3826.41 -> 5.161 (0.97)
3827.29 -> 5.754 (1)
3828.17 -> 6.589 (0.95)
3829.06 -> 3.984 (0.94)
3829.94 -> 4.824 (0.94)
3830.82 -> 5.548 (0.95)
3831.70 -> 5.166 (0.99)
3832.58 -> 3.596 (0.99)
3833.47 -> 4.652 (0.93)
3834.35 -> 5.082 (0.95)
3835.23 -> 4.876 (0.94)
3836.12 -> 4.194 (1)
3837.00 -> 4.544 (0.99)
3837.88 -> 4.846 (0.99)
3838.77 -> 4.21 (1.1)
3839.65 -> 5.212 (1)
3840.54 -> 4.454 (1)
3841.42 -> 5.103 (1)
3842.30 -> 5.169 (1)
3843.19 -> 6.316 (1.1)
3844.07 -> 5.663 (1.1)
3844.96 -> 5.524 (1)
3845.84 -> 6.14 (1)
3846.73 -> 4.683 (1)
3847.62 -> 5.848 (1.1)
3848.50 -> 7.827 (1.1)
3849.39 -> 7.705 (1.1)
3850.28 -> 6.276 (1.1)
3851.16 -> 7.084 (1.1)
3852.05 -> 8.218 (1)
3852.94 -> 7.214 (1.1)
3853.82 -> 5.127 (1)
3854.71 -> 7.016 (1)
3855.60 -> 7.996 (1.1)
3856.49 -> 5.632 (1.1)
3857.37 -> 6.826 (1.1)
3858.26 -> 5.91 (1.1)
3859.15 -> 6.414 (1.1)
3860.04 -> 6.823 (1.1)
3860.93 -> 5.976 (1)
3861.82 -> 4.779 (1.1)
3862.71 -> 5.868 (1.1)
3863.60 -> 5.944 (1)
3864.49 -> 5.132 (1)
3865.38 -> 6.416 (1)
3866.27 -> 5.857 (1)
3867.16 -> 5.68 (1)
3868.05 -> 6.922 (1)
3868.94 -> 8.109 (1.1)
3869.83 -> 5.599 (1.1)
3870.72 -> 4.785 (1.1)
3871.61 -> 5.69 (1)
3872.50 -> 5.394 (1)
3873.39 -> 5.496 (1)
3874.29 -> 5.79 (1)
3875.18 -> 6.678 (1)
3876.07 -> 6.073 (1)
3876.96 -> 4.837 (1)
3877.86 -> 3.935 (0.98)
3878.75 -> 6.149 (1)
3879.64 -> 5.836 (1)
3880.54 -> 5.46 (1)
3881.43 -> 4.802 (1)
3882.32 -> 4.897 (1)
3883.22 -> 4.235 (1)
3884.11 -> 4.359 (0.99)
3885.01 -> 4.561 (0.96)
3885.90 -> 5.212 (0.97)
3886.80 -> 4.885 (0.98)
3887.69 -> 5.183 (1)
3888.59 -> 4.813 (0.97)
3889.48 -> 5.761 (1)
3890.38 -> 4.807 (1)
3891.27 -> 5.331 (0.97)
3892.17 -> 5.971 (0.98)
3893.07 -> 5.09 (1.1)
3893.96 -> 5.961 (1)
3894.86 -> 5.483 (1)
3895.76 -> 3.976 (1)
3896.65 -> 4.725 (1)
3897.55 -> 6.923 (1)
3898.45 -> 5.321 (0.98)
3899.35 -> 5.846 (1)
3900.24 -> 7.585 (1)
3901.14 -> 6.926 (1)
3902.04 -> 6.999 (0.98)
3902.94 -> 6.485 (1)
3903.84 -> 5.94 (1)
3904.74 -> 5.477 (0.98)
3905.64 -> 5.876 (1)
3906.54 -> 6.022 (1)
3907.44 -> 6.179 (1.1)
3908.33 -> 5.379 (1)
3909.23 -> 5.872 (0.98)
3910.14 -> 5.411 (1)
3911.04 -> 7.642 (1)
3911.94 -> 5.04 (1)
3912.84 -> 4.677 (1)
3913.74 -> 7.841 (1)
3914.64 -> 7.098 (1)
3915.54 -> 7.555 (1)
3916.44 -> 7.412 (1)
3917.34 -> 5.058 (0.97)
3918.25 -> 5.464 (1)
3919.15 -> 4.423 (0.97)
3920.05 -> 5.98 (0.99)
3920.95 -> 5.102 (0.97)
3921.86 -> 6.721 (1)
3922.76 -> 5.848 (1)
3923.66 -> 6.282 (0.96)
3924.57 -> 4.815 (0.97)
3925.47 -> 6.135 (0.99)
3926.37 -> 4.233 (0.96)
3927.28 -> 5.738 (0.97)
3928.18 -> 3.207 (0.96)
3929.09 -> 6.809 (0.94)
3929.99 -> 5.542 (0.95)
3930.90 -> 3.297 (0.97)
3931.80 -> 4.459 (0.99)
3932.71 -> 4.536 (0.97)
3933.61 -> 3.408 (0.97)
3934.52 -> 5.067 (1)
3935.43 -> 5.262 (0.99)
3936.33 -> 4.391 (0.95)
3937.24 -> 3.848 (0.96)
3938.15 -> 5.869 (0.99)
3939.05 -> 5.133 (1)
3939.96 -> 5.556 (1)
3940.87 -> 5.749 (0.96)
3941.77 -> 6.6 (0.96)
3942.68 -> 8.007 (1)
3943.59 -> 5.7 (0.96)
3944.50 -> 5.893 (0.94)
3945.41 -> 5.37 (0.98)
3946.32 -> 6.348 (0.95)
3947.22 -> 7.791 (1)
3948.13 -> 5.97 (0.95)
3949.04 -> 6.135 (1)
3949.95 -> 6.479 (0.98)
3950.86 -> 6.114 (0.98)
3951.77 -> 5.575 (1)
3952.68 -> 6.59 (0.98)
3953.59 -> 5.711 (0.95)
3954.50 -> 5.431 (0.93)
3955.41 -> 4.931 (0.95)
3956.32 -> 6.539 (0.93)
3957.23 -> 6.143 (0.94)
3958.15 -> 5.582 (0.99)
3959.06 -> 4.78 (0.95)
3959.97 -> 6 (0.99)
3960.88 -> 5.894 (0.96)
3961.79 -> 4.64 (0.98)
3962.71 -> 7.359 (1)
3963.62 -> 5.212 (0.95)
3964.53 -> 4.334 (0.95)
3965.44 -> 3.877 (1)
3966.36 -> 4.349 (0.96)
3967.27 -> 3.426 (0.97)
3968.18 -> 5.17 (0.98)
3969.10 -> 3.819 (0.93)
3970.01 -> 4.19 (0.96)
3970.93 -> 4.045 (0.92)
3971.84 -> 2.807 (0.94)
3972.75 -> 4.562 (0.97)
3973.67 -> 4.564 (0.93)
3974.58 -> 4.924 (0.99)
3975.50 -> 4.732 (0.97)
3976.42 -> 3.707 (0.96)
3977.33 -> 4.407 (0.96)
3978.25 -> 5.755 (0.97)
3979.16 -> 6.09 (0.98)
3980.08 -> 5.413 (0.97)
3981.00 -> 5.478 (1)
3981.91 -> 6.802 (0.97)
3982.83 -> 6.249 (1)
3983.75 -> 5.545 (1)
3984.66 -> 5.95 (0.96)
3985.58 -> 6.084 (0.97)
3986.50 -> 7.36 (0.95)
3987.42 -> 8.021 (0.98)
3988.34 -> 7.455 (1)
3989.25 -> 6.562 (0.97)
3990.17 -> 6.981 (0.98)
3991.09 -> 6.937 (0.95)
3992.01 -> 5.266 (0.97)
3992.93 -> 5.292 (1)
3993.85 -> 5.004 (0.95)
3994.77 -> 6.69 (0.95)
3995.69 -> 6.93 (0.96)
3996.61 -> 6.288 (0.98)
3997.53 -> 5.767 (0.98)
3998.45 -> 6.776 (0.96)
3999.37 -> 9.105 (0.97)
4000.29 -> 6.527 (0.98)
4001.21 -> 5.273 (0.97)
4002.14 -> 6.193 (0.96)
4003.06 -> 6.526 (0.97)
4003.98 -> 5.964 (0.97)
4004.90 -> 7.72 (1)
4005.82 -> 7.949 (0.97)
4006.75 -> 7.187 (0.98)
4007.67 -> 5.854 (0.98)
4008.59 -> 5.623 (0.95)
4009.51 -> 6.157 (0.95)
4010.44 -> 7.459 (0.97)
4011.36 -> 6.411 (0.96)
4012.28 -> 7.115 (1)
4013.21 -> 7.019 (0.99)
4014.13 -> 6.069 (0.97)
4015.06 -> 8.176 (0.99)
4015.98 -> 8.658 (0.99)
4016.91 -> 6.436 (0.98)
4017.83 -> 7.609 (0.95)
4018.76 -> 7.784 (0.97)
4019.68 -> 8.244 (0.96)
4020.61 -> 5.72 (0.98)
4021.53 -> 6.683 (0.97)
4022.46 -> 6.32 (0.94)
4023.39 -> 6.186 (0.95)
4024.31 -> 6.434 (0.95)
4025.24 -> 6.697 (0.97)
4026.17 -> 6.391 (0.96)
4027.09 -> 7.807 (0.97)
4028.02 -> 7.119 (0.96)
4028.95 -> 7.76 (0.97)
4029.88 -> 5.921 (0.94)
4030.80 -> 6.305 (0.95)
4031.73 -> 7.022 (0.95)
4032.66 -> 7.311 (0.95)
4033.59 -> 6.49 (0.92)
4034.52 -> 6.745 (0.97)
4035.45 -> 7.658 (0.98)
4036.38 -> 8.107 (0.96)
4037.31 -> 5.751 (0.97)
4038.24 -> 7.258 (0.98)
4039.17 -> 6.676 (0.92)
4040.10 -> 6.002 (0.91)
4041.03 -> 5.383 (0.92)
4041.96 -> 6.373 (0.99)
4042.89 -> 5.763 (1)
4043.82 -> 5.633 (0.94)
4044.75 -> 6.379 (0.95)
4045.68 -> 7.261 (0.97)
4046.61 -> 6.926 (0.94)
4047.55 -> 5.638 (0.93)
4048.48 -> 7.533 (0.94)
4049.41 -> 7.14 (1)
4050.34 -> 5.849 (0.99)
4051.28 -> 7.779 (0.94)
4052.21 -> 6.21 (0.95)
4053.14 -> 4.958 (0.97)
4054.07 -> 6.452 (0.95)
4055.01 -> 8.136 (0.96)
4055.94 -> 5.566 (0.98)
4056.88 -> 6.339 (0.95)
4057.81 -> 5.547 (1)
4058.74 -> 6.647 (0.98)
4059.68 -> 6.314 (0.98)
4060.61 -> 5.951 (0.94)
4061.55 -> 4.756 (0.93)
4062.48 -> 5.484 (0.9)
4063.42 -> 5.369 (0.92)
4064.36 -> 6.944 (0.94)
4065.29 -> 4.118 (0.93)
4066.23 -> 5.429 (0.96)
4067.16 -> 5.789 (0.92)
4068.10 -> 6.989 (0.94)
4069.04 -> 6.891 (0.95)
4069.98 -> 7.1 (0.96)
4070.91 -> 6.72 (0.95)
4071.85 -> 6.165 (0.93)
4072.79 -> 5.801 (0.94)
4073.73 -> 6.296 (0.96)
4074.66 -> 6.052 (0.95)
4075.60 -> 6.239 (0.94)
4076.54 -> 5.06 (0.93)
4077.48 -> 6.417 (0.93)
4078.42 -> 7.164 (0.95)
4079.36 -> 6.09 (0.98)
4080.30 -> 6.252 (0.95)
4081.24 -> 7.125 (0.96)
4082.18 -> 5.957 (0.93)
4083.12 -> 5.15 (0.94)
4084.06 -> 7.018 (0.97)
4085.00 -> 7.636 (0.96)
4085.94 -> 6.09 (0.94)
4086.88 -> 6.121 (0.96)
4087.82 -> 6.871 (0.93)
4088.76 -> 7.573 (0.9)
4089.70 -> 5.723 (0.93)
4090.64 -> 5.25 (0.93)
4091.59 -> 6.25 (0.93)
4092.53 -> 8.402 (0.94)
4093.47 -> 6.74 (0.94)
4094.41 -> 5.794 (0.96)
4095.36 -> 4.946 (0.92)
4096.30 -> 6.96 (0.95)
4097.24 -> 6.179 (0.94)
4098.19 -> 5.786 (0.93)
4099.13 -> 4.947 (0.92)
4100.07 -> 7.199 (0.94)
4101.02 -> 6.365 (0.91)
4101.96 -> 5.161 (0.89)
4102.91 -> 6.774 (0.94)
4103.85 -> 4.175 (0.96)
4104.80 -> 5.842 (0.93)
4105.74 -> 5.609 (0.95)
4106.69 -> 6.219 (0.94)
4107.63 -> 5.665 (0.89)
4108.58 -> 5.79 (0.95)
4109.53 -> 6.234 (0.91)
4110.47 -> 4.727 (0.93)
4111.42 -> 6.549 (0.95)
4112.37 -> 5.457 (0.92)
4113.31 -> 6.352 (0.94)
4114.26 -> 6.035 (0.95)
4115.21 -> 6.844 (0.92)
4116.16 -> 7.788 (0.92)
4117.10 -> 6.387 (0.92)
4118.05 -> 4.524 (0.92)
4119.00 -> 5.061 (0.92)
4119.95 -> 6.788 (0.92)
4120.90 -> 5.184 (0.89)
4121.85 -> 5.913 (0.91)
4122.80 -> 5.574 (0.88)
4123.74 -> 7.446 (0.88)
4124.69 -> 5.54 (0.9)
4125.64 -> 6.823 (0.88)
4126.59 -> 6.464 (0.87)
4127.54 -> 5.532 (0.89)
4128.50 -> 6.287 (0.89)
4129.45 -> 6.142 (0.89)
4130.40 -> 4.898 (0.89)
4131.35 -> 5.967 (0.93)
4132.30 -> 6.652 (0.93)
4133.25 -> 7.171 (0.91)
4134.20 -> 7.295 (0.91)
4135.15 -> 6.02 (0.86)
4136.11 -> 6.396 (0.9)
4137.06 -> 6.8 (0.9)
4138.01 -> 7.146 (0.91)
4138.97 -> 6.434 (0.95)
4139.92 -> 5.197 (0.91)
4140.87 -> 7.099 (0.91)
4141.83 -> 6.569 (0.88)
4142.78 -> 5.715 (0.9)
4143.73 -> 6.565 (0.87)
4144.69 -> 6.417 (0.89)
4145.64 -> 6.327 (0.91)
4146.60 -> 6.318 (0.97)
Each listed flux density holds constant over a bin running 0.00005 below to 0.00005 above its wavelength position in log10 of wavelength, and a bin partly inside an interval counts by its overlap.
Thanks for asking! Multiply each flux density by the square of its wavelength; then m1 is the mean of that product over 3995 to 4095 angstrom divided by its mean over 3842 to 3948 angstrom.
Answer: 1.2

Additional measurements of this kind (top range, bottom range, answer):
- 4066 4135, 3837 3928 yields 1.19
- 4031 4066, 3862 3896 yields 1.27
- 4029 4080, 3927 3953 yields 1.21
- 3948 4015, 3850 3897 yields 1.09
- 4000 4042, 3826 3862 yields 1.30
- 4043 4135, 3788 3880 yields 1.29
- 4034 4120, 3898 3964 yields 1.16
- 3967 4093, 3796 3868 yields 1.27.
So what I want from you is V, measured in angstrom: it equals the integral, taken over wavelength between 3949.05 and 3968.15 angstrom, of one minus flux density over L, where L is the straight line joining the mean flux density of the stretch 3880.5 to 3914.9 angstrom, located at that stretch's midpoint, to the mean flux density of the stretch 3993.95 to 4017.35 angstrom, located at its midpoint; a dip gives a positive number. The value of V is 2.5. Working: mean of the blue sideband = 5.64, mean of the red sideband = 6.77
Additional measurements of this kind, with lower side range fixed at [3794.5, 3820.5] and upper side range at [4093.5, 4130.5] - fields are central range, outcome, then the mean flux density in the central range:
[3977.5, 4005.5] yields -4.0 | 6.39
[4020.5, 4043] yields -3.7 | 6.66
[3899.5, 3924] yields -3.8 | 6.16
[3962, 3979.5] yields 3.0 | 4.59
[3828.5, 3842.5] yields 1.0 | 4.72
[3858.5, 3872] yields -2.1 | 6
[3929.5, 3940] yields 1.4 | 4.67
